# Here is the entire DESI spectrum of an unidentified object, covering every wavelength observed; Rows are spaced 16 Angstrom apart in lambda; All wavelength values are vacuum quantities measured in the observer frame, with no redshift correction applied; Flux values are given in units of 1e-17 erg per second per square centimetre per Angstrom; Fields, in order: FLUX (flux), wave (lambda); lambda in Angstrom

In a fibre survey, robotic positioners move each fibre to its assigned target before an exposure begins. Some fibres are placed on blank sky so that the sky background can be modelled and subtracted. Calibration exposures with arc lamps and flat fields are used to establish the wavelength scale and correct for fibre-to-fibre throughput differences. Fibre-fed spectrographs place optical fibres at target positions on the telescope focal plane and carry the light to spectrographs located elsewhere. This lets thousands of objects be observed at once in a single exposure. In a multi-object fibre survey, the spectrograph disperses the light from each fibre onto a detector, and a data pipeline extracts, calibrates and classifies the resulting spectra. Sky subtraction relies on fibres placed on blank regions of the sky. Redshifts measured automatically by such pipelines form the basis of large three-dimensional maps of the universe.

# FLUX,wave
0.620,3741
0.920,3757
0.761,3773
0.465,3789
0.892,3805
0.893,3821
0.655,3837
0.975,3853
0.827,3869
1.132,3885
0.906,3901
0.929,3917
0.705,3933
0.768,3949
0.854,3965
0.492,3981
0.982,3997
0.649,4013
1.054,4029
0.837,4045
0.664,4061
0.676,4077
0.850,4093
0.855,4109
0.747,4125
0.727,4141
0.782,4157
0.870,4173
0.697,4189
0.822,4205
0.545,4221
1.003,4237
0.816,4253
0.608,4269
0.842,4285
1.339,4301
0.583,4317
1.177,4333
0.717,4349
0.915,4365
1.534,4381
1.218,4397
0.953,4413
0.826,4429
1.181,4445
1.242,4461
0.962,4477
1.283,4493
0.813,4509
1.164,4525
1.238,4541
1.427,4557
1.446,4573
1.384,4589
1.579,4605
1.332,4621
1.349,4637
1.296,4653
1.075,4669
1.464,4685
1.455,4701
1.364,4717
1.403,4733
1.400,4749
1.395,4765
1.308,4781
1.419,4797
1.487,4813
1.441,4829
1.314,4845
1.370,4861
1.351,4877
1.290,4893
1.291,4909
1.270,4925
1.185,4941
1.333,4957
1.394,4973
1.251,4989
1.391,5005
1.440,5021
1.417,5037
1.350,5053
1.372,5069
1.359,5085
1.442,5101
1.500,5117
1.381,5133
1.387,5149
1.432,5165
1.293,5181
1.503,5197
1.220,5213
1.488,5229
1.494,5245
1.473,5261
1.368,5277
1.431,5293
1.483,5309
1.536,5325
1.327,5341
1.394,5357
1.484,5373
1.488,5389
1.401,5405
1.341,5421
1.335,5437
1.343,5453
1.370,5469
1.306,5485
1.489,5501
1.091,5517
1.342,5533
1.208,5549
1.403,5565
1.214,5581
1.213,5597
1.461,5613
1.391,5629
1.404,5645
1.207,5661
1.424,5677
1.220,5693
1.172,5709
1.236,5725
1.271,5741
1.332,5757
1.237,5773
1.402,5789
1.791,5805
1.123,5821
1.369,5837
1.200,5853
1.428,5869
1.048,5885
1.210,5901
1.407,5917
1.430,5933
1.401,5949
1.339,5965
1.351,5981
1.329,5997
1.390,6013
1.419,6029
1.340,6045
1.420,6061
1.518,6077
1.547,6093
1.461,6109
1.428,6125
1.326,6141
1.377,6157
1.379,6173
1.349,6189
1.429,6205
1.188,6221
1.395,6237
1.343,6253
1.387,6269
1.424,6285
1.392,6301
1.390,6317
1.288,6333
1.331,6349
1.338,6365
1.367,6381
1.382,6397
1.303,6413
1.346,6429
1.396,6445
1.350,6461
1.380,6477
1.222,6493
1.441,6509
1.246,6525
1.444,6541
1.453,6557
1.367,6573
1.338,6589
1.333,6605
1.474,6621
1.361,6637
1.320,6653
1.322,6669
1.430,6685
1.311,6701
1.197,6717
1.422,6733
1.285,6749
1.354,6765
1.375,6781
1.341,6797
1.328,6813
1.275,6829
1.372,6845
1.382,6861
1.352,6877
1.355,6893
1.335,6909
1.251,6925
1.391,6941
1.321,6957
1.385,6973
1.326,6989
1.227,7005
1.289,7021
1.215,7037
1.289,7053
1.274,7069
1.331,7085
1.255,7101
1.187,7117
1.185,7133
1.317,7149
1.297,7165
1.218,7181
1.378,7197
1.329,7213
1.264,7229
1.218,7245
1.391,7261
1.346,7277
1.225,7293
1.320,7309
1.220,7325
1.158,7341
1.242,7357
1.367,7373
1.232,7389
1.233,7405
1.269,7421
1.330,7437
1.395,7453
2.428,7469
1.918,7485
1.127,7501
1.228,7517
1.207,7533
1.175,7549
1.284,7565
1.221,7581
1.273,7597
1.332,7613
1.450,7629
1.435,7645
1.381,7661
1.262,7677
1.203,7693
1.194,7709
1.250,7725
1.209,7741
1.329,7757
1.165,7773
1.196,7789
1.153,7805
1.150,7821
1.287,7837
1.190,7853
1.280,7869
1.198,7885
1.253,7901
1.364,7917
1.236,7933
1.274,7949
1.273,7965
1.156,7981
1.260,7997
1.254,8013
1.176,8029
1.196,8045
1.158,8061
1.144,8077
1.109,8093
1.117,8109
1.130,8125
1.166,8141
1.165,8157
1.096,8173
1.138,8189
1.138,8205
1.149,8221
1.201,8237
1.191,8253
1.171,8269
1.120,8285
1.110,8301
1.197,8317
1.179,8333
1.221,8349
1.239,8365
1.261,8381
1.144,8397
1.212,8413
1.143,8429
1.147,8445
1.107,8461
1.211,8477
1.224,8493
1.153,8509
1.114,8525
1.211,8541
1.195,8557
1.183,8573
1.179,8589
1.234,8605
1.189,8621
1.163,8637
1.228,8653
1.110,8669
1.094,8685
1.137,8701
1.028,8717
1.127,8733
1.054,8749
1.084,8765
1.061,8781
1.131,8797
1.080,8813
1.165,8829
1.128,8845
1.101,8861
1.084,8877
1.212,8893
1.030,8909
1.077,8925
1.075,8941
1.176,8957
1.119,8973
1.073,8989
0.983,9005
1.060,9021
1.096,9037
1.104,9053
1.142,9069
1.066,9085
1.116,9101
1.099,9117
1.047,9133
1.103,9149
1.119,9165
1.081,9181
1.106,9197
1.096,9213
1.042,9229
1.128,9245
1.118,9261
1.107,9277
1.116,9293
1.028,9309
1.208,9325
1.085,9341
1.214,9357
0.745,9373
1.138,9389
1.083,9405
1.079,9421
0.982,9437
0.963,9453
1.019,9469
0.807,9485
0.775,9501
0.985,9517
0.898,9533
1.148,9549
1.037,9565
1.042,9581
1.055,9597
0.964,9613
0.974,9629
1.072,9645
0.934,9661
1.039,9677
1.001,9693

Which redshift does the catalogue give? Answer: 0.137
